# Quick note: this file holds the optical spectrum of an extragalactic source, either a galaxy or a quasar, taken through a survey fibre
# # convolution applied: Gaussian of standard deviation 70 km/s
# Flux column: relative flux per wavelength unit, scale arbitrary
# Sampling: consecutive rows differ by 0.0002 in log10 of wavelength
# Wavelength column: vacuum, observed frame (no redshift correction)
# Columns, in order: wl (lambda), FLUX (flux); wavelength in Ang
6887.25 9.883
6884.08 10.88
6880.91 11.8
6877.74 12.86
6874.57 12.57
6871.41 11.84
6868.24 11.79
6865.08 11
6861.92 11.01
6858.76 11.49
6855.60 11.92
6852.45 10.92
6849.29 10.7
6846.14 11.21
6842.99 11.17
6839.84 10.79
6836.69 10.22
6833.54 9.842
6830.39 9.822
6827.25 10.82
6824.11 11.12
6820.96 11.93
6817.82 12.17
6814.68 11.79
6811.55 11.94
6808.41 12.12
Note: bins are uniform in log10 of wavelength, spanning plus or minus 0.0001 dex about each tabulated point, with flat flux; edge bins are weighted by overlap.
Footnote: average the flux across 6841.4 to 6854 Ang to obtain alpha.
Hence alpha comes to 11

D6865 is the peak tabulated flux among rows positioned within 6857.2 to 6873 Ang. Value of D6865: 11.84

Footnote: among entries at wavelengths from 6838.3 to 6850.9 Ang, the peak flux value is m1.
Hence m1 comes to 11.21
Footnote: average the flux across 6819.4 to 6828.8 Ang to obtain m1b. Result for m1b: 11.3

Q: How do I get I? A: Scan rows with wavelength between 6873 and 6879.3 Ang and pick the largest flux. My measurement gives 12.86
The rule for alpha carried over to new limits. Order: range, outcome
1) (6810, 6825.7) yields 11.8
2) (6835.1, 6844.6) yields 10.7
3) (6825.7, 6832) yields 10.3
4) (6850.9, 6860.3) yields 11.4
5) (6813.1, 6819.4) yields 12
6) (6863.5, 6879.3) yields 12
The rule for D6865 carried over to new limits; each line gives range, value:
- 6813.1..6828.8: 12.17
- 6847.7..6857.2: 11.92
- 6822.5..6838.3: 11.12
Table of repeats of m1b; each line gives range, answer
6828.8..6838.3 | 9.96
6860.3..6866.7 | 11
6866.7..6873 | 11.8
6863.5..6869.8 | 11.4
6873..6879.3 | 12.7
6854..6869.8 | 11.4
